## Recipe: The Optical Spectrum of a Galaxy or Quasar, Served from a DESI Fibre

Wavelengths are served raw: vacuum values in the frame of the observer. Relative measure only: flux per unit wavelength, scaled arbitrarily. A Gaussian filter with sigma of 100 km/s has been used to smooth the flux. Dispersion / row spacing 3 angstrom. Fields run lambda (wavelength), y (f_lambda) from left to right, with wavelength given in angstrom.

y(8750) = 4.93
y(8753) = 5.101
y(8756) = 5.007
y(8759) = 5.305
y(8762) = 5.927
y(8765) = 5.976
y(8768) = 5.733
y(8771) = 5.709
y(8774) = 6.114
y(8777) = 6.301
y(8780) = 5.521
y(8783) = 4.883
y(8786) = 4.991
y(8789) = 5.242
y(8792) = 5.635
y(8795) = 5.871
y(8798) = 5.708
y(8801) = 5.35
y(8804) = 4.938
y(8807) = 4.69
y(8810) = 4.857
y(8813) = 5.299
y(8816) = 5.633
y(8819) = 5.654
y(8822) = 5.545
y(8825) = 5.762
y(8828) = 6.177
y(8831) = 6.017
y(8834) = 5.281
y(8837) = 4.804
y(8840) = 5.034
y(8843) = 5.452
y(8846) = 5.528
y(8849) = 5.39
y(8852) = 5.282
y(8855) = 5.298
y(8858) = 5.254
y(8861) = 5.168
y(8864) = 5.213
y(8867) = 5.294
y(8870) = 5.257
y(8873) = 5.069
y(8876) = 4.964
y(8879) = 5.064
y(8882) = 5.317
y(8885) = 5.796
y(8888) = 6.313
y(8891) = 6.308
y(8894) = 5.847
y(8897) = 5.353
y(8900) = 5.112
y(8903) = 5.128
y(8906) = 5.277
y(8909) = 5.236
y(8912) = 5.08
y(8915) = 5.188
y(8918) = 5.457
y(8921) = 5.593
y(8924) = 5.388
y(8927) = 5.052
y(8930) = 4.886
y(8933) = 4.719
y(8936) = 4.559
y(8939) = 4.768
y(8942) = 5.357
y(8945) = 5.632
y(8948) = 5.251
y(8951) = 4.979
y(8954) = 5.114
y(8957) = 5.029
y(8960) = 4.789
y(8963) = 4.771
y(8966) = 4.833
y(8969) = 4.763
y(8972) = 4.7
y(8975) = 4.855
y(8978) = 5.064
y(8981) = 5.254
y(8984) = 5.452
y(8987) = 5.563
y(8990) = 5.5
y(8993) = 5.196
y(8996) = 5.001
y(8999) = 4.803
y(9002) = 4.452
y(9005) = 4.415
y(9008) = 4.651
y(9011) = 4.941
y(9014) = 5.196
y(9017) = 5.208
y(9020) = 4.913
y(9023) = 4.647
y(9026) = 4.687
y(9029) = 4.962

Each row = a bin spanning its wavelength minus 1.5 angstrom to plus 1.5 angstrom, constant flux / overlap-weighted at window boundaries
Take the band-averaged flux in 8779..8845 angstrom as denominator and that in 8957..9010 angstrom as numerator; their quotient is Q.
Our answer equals 0.92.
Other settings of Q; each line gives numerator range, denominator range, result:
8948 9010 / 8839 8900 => 0.92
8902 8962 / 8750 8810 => 0.94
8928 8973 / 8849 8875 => 0.95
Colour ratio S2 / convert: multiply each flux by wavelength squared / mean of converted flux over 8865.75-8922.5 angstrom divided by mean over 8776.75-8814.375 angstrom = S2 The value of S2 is 1.0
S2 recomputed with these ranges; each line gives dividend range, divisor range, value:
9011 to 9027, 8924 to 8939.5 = 1.04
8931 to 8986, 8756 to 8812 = 0.95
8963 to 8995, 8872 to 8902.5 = 0.95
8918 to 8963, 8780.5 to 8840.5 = 0.97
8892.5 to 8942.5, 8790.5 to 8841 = 0.97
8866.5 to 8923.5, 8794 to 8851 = 1.01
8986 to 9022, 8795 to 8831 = 0.95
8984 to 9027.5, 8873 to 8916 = 0.94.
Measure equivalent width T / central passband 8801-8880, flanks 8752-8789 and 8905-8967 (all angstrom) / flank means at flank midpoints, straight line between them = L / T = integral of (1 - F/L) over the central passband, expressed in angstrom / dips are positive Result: 0.7 angstrom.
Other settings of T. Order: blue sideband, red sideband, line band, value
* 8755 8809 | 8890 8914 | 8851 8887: 1.1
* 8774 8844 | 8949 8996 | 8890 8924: -1.3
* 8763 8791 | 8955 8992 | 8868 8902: -1.1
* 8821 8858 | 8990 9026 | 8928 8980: 1.2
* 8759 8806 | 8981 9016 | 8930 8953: 0.6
